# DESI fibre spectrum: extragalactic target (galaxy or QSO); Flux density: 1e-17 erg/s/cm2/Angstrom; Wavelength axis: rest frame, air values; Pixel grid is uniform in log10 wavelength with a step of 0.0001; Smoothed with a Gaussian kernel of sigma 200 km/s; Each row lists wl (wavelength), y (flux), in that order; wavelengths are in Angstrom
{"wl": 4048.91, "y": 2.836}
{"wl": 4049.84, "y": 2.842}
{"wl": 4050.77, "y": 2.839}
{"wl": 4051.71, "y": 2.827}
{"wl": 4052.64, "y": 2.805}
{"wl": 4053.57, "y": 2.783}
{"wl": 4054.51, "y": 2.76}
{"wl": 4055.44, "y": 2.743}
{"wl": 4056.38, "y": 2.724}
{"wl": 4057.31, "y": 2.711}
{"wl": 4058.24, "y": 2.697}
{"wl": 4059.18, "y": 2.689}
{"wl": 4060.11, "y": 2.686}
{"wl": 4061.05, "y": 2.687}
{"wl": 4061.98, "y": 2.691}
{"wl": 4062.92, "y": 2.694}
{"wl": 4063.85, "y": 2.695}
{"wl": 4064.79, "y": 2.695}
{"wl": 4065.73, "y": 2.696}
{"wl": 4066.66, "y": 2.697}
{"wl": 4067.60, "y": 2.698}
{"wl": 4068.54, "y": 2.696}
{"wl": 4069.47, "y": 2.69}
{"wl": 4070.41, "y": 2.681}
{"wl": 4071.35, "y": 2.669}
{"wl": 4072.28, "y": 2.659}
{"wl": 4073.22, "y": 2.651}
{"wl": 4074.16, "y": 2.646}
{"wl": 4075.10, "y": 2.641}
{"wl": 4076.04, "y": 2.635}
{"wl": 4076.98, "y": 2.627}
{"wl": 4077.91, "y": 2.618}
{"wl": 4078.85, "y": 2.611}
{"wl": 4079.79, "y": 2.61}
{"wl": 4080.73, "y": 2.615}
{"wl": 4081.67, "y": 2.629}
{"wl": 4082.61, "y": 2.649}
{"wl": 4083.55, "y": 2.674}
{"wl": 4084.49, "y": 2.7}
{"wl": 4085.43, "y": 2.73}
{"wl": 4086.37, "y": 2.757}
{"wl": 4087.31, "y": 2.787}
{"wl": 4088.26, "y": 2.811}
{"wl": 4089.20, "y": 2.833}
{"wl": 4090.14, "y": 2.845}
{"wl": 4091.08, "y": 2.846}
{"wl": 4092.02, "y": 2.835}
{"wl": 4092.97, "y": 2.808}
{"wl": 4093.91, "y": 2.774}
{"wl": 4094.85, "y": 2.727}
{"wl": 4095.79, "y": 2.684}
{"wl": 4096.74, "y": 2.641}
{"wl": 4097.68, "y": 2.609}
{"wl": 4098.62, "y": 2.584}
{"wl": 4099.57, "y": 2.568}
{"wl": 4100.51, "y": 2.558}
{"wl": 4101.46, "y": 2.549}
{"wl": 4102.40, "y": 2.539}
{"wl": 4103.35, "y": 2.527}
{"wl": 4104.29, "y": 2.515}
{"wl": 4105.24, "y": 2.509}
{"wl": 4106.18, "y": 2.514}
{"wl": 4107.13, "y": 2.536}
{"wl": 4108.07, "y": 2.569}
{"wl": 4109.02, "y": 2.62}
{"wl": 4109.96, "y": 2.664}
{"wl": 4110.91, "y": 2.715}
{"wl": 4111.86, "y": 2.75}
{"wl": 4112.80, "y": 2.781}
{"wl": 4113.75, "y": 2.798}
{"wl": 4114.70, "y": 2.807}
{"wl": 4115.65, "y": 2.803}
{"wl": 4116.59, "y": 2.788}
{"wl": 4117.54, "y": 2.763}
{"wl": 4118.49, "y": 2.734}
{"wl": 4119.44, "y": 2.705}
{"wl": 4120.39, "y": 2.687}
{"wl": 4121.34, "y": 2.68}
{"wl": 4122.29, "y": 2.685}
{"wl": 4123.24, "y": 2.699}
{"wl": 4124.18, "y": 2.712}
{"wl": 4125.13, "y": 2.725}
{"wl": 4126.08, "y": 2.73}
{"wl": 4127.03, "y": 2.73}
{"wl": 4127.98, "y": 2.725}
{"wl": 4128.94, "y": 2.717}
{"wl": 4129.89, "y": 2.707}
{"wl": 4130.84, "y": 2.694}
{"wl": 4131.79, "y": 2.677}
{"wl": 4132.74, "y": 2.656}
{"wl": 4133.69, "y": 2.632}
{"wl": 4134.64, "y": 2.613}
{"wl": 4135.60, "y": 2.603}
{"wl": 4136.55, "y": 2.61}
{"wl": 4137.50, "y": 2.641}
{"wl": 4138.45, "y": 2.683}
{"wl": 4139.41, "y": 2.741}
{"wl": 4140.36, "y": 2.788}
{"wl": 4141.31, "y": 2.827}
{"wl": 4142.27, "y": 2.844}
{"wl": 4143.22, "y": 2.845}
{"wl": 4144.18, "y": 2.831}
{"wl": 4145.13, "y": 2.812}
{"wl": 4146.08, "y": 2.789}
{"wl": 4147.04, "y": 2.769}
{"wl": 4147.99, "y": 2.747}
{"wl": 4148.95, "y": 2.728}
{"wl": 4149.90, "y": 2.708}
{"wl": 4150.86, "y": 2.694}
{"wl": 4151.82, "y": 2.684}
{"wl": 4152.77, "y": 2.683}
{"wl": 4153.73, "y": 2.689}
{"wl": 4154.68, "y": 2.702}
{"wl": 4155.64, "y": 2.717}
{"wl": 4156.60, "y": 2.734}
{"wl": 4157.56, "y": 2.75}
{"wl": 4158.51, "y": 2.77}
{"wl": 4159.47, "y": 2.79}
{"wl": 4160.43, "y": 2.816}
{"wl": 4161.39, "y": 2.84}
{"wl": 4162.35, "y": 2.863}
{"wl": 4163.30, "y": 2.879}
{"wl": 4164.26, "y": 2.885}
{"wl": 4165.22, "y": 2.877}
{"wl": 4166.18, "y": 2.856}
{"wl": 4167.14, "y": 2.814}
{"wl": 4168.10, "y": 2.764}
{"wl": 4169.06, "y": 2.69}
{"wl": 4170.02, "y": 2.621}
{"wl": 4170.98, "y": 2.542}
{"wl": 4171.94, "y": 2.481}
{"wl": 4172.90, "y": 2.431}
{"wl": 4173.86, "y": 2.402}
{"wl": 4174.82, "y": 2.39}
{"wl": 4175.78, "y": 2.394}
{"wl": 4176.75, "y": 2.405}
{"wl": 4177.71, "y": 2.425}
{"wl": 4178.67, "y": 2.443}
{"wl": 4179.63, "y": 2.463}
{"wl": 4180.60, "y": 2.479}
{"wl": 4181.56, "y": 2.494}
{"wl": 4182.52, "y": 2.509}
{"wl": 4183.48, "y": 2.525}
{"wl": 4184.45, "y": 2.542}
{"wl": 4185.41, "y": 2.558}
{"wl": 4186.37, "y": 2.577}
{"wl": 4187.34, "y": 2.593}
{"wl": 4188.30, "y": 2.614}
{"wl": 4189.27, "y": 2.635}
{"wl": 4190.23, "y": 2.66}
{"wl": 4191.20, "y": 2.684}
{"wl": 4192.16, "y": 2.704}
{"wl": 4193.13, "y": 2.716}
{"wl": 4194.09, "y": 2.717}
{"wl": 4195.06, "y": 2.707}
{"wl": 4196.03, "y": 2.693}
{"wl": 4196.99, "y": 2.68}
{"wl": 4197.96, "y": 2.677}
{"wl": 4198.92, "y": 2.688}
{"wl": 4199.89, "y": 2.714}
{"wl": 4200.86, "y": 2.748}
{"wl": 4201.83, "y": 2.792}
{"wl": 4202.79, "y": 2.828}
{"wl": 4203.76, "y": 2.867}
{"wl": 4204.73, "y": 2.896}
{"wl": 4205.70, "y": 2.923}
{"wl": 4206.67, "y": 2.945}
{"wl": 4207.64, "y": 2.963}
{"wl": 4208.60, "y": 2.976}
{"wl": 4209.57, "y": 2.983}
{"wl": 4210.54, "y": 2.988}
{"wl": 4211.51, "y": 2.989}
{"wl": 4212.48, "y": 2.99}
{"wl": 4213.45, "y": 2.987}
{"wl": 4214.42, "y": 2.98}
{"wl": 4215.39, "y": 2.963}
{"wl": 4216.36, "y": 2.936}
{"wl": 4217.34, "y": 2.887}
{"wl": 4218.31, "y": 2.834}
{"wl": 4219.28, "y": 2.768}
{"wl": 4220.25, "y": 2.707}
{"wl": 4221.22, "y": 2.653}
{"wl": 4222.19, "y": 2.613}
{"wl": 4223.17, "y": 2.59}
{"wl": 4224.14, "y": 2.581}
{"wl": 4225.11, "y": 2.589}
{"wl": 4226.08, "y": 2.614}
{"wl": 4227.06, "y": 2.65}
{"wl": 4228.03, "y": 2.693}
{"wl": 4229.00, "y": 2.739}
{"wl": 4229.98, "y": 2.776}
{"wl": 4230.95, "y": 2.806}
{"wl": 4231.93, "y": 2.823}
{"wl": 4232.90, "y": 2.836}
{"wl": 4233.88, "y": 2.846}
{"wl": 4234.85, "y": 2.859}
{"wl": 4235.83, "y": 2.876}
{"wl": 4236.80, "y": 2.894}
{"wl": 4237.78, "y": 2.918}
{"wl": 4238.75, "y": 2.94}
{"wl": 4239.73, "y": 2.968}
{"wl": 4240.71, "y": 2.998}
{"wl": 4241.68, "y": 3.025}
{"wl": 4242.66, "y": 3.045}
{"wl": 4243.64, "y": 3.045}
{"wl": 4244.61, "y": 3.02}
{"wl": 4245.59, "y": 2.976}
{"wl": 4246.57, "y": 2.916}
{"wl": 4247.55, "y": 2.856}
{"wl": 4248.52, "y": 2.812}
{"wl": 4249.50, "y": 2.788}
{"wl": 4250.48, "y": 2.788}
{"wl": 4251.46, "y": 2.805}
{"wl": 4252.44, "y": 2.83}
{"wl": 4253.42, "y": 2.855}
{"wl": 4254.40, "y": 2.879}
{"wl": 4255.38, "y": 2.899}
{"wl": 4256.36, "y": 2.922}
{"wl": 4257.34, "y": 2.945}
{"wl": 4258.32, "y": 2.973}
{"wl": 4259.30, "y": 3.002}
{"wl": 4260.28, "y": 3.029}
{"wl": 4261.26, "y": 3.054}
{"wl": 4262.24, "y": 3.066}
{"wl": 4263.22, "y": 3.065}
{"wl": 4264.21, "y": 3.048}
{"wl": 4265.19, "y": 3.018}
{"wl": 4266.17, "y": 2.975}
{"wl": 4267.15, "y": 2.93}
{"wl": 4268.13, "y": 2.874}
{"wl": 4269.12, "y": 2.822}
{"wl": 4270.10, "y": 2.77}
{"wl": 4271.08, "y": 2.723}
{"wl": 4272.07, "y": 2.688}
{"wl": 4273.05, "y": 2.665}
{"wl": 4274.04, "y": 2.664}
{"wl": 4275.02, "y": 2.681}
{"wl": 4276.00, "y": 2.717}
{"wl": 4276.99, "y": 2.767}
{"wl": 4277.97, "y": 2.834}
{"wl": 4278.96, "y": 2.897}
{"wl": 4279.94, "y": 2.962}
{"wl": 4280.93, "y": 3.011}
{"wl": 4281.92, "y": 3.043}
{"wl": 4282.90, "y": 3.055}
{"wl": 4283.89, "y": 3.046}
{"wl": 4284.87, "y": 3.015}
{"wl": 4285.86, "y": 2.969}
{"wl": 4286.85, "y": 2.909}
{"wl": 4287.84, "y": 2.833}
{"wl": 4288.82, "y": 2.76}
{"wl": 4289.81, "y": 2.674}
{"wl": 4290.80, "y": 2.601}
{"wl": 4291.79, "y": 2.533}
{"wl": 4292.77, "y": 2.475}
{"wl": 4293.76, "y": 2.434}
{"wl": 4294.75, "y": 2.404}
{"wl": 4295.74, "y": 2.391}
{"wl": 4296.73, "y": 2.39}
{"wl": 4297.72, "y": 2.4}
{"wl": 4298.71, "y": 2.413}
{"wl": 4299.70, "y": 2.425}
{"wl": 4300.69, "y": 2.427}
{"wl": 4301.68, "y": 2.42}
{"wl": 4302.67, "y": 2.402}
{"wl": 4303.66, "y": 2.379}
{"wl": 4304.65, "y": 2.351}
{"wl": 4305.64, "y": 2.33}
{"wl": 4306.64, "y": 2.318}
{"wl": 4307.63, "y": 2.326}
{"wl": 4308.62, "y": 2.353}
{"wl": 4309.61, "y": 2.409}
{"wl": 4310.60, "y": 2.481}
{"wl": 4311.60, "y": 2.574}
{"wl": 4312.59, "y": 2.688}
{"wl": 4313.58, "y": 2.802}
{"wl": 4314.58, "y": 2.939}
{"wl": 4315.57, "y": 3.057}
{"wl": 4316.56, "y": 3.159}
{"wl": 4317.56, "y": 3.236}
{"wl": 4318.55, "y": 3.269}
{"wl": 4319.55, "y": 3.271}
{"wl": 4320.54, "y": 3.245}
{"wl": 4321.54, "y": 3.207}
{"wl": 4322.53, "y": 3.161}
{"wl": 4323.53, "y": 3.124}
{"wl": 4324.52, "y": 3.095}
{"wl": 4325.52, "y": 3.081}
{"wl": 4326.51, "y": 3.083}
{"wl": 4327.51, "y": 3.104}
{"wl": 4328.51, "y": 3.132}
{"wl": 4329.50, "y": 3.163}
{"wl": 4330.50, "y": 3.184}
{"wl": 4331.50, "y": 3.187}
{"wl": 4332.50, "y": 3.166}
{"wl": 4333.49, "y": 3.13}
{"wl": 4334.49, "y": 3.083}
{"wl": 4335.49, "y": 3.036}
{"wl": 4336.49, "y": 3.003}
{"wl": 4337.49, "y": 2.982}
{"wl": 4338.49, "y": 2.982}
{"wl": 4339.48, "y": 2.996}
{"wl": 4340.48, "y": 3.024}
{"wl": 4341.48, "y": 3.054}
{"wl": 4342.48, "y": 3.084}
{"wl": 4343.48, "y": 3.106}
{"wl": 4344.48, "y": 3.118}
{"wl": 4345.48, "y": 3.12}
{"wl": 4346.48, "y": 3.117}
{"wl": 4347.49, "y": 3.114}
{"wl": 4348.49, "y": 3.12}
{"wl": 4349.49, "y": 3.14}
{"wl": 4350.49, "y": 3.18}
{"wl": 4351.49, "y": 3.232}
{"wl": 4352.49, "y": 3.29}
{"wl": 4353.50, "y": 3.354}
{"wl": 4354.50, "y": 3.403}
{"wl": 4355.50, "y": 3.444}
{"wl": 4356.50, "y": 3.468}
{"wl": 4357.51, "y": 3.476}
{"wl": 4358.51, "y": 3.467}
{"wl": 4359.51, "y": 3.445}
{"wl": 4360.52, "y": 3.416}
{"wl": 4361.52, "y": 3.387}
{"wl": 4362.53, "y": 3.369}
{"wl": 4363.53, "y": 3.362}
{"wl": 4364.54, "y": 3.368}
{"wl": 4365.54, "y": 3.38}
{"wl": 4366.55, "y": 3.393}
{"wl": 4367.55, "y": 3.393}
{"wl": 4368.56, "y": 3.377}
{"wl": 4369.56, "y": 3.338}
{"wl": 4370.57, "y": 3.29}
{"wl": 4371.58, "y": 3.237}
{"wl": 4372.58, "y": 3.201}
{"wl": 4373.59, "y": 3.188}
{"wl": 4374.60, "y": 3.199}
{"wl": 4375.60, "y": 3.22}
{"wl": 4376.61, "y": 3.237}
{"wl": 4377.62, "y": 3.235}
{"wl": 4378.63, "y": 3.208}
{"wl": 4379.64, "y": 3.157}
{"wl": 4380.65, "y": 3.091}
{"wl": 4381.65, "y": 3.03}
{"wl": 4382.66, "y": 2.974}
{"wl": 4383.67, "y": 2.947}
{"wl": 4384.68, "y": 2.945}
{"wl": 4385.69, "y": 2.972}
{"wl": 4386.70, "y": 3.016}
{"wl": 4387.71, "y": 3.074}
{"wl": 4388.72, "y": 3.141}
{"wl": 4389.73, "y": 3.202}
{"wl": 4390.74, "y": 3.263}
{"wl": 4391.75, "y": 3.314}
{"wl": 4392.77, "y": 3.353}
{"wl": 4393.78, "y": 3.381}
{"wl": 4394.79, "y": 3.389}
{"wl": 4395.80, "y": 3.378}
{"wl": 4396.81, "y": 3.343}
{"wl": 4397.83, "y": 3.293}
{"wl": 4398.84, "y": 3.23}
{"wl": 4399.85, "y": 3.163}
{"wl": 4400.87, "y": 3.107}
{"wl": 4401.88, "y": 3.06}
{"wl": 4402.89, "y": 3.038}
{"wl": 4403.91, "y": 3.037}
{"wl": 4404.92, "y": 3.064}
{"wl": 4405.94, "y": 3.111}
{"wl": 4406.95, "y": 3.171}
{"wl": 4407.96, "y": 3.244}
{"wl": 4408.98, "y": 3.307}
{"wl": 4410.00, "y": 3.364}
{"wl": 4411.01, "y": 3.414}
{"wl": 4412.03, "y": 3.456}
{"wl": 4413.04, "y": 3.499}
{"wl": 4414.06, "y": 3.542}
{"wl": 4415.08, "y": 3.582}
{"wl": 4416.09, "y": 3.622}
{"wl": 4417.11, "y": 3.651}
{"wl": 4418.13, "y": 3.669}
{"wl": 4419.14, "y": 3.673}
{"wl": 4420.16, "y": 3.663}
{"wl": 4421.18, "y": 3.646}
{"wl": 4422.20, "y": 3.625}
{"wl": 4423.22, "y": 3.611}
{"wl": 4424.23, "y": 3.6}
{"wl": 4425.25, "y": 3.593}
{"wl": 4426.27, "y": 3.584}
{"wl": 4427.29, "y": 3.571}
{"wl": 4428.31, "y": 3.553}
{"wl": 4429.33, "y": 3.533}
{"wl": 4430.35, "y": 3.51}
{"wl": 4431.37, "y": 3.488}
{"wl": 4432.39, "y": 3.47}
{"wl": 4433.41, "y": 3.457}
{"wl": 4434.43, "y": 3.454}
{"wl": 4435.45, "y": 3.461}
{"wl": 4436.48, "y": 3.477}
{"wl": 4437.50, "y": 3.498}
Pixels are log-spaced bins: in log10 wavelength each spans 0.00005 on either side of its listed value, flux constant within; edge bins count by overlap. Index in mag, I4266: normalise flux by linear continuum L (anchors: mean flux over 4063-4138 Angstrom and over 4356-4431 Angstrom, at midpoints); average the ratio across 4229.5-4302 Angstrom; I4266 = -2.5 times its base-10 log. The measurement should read 0.08 mag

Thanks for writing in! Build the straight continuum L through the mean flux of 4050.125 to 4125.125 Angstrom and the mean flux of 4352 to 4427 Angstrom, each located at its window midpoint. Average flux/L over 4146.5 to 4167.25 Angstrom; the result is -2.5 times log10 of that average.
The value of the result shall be 0.03 mag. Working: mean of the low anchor 2.69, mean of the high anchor 3.32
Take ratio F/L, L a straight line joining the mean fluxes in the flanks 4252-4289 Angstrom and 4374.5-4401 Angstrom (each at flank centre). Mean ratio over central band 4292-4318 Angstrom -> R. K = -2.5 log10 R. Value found 0.18 mag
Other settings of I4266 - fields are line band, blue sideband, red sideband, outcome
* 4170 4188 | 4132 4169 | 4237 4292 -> 0.12 mag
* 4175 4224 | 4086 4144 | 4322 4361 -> 0.06 mag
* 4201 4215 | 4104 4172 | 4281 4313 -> -0.11 mag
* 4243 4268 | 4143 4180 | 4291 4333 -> -0.08 mag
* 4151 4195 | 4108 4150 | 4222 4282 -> 0.05 mag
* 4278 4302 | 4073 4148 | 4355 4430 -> 0.15 mag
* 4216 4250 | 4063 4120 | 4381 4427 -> 0.05 mag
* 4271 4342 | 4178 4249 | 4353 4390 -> 0.09 mag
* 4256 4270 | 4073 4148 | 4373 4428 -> 0.01 mag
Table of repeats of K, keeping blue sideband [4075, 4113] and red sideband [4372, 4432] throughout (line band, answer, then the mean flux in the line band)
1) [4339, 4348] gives 0.040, 3.08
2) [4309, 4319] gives 0.101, 2.85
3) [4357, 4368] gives -0.056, 3.4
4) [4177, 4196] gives 0.111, 2.58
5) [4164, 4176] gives 0.078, 2.63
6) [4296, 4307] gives 0.286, 2.39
